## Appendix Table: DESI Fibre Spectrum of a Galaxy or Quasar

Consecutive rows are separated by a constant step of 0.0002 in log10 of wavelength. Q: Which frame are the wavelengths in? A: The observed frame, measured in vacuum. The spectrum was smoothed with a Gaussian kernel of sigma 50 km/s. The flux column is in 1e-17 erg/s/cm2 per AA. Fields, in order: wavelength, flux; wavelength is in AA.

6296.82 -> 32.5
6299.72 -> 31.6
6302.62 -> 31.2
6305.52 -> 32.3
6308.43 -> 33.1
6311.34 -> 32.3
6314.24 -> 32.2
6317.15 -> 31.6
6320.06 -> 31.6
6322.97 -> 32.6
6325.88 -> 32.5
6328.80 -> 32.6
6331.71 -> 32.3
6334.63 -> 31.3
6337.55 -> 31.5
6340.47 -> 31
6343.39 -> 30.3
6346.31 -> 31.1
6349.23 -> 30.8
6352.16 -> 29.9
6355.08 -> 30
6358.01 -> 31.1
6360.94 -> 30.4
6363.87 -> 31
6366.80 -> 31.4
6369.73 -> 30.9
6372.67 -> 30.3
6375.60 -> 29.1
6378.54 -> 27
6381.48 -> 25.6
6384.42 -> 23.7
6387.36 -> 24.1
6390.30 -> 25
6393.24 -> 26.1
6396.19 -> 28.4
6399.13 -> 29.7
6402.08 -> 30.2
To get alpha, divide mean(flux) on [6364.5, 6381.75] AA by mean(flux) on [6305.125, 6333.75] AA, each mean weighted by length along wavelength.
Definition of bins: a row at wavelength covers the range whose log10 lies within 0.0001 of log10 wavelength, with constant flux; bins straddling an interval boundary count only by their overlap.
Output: 0.9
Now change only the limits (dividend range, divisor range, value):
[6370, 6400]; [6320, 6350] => 0.85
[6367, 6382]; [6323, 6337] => 0.90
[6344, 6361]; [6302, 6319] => 0.95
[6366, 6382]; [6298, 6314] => 0.91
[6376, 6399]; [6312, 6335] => 0.81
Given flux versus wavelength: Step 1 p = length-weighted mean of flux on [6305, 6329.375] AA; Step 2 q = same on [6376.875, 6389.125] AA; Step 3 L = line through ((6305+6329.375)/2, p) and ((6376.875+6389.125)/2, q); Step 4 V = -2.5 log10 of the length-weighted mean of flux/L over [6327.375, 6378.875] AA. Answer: -0.09 mag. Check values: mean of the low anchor 32.3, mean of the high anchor 25.2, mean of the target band 30.7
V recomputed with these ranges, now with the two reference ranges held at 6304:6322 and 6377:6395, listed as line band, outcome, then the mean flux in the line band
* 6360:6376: -0.14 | 30.6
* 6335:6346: -0.05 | 31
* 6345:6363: -0.08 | 30.6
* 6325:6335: -0.06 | 32.2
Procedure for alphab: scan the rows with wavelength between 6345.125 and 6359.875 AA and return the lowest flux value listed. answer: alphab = 29.9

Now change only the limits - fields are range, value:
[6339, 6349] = 30.3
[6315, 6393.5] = 23.7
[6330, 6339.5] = 31.3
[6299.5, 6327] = 31.2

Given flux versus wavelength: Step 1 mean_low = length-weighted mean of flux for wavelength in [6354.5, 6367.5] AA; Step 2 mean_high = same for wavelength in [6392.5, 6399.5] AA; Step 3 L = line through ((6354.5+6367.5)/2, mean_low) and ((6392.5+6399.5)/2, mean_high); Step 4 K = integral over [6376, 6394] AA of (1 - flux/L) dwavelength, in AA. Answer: 2.2 AA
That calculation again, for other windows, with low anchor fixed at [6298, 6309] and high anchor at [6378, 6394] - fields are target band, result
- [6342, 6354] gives -0.9 AA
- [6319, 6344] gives -1.8 AA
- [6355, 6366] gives -1.4 AA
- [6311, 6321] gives -0.3 AA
